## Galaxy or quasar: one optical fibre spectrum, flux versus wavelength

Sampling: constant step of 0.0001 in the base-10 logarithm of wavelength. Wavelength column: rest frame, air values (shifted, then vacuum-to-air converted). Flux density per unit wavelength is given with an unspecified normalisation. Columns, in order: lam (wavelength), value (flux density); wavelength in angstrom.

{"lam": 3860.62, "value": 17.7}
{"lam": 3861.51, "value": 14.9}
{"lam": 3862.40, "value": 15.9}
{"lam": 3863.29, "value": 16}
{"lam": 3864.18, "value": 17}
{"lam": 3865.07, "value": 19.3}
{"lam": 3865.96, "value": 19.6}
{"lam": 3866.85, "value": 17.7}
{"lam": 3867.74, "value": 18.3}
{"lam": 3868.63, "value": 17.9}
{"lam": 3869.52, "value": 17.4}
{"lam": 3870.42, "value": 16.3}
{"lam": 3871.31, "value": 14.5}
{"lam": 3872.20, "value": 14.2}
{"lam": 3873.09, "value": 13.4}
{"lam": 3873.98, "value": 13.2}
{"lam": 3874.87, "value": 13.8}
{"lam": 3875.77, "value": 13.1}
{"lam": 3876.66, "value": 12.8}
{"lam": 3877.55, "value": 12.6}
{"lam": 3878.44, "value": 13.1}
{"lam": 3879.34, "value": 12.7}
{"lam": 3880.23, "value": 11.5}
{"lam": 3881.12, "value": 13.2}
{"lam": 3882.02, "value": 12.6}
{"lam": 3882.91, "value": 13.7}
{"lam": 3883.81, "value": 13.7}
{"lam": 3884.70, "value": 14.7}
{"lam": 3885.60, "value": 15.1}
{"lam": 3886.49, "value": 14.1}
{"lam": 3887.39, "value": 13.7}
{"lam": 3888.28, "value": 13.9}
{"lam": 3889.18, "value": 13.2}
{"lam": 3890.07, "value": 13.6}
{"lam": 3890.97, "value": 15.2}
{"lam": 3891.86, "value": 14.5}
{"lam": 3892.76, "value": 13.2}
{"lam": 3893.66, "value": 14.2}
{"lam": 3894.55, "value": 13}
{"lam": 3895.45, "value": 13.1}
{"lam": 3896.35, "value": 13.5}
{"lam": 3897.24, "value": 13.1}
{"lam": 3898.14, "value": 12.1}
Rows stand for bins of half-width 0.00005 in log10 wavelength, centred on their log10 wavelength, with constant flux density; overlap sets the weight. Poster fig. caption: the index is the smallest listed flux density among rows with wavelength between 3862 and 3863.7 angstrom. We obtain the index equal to 15.9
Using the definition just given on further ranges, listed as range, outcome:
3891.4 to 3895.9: 13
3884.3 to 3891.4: 13.2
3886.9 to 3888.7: 13.7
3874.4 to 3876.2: 13.1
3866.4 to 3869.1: 17.7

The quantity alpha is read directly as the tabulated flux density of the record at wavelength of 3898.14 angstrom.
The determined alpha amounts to 12.1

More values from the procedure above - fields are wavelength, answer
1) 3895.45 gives 13.1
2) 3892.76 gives 13.2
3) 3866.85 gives 17.7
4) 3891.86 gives 14.5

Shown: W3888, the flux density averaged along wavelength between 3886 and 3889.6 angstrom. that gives 13.7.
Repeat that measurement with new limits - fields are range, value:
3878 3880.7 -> 12.4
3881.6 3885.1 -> 13.7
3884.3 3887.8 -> 14.4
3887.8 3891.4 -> 14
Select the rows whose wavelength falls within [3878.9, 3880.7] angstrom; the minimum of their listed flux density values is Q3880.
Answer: 11.5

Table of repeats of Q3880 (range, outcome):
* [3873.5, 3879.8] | 12.6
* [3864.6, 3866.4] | 19.3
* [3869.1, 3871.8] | 14.5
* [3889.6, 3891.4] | 13.6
